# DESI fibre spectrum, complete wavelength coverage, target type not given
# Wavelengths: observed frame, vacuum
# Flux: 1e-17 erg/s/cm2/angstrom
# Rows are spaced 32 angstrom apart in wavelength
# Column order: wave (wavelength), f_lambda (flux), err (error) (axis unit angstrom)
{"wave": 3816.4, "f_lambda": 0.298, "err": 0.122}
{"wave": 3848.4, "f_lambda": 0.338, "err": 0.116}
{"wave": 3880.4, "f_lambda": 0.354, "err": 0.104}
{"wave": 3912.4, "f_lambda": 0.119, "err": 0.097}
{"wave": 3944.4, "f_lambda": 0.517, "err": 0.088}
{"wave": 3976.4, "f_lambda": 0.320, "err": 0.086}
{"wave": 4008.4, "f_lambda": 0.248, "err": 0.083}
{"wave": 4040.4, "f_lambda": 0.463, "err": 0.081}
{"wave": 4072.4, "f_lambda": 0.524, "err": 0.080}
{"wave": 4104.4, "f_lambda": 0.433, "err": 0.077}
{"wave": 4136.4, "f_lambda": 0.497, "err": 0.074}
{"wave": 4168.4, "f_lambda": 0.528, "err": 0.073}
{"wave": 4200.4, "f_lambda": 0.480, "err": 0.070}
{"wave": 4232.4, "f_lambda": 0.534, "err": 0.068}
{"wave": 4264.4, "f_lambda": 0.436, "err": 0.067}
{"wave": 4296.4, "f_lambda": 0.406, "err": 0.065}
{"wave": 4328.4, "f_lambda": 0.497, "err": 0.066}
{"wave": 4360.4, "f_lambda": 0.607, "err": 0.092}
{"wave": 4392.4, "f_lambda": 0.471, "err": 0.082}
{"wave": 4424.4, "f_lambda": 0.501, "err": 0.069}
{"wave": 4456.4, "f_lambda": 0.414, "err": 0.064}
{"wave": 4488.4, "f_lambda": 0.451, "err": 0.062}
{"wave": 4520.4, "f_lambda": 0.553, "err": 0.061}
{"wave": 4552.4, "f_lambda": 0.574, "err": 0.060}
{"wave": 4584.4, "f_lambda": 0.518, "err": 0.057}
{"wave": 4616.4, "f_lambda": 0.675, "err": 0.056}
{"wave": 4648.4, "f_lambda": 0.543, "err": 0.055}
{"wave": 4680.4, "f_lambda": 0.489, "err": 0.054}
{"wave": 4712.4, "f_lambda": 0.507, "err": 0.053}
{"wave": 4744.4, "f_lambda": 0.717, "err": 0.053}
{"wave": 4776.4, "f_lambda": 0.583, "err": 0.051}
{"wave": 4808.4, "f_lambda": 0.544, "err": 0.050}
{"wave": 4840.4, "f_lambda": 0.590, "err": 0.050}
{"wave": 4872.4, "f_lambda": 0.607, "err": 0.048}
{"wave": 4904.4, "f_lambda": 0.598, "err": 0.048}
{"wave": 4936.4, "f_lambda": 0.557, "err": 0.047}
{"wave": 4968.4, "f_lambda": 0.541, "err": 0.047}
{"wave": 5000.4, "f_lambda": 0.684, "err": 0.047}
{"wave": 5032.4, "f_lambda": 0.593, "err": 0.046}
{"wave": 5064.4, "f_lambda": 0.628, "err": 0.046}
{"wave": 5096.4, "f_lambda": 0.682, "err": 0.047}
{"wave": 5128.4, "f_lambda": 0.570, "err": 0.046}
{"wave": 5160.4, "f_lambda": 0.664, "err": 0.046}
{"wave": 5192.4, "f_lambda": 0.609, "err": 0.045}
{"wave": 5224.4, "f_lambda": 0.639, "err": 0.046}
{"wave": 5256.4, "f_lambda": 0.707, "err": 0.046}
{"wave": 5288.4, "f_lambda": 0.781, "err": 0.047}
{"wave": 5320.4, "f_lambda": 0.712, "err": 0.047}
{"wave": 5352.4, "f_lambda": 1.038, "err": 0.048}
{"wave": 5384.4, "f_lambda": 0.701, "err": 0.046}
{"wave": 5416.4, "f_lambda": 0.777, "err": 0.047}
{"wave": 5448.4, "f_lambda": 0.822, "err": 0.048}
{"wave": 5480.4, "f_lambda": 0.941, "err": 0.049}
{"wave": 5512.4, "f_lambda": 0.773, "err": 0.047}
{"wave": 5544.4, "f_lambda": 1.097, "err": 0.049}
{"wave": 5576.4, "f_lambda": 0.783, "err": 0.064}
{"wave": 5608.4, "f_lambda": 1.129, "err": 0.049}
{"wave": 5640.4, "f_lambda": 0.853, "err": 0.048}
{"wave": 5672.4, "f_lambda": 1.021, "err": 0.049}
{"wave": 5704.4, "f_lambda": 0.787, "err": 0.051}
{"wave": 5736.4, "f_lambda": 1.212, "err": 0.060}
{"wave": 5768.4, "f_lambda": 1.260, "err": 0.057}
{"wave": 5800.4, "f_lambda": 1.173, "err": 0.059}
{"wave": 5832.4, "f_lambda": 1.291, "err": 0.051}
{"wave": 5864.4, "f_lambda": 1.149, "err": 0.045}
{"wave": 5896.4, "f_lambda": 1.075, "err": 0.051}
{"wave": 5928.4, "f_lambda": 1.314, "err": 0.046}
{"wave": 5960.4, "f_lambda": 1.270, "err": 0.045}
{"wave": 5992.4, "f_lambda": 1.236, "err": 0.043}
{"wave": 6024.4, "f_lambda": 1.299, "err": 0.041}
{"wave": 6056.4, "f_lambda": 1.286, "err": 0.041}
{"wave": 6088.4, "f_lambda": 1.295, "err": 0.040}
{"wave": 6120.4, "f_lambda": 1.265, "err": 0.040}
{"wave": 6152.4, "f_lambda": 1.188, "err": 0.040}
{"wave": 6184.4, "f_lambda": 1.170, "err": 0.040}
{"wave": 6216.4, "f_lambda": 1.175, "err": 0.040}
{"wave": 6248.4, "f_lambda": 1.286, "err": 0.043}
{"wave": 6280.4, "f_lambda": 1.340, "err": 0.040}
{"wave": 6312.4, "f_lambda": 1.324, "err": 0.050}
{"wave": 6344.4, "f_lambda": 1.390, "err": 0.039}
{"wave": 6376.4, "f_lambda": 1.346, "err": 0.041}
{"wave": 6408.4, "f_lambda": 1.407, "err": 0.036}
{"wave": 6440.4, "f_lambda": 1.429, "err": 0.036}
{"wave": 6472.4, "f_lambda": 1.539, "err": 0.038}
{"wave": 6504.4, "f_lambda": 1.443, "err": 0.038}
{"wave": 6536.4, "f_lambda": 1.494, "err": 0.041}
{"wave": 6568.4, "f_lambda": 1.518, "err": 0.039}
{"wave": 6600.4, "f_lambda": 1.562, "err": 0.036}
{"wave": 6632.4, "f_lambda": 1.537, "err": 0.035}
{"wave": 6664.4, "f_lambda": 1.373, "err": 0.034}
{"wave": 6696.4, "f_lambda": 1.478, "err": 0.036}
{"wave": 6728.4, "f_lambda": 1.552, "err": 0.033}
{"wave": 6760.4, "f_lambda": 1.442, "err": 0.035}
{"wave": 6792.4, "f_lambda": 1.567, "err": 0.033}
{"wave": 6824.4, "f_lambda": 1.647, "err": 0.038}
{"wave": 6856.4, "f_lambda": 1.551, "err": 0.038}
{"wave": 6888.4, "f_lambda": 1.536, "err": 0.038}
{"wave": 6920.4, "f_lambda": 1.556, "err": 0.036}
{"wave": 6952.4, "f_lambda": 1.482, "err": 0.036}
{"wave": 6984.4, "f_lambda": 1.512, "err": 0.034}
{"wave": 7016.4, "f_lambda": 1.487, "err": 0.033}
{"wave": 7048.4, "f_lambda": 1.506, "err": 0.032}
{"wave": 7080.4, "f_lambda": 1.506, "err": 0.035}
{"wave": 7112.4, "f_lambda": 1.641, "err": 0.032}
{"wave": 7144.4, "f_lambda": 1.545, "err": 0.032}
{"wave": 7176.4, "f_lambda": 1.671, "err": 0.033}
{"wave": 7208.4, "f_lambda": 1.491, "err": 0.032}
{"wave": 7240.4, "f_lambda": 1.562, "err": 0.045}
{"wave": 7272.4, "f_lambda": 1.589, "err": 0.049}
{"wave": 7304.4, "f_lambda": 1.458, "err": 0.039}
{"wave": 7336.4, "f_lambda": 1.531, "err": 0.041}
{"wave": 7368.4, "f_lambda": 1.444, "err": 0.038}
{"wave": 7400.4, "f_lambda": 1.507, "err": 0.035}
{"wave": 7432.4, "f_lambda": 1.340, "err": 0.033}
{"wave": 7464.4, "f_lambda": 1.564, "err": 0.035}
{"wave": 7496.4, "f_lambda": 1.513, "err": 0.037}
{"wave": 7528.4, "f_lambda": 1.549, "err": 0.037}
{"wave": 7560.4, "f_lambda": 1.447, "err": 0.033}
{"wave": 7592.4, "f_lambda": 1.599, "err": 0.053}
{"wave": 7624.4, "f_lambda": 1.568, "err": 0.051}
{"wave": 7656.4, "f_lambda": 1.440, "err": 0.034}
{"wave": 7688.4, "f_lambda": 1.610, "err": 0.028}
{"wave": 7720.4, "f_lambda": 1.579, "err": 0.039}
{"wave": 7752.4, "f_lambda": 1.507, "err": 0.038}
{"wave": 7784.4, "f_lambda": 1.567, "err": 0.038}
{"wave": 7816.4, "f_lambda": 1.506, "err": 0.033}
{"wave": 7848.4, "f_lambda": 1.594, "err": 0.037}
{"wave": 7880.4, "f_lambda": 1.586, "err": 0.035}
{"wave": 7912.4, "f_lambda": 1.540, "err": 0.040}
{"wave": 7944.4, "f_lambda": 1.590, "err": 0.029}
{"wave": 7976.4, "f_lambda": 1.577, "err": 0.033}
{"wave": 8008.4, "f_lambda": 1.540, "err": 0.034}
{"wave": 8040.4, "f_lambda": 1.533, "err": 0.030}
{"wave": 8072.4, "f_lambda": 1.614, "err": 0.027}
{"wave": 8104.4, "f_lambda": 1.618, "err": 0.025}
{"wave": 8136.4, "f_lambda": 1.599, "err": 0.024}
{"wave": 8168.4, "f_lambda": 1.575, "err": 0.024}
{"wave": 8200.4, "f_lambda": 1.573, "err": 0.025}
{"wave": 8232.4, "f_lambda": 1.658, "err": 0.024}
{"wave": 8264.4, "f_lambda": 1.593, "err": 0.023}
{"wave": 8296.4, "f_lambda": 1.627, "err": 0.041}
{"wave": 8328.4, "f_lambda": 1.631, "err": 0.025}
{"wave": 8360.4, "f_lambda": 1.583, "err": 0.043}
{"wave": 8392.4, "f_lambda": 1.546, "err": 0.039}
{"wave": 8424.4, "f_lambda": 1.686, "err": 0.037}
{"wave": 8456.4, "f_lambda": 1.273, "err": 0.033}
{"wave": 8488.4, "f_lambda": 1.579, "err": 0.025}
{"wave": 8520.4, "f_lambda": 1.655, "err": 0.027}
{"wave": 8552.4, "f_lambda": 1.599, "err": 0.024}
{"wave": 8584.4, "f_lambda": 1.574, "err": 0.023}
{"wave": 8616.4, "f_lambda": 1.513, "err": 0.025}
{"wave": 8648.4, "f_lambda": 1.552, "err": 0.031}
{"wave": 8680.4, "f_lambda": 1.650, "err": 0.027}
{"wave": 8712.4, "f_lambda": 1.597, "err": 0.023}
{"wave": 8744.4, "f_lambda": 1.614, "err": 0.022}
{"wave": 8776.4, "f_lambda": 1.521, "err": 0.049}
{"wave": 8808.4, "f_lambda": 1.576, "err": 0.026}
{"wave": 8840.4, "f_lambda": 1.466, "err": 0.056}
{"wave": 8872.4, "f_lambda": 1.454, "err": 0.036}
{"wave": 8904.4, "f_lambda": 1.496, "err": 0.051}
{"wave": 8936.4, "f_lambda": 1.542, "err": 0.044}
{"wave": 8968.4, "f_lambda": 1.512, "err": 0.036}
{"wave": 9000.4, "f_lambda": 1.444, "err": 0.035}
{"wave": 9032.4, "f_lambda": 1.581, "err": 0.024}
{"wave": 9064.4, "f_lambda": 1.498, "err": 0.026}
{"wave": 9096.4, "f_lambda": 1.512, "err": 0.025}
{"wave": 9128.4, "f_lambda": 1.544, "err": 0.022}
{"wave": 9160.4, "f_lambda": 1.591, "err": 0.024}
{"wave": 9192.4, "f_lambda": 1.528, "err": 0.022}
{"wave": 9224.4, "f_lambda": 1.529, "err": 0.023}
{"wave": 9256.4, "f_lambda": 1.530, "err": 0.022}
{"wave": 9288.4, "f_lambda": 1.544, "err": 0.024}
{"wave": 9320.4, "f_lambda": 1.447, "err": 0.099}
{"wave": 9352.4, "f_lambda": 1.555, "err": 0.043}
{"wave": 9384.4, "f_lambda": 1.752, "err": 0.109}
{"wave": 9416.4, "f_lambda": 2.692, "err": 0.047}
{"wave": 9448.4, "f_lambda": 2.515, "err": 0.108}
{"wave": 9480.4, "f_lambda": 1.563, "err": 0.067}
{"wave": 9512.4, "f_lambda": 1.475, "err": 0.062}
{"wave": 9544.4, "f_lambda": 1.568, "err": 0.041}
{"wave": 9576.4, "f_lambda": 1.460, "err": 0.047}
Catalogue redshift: 0.43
